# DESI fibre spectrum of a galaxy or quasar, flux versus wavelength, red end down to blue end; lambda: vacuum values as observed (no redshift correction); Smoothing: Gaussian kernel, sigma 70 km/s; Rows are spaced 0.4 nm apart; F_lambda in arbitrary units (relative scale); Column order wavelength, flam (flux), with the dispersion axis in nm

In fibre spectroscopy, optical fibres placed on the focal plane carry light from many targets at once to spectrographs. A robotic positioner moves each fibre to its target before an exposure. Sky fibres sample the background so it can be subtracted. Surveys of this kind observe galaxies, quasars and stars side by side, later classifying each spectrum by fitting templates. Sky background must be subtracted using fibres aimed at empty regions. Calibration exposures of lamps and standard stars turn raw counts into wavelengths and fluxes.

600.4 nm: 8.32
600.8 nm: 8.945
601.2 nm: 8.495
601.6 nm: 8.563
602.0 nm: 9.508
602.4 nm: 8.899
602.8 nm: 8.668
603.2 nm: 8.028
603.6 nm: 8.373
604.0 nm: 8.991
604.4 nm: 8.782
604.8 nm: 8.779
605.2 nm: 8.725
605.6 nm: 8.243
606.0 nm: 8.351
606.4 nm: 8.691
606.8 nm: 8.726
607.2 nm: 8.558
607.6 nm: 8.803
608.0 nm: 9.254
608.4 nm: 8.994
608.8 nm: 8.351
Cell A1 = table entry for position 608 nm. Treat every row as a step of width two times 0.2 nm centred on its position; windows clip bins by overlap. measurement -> 9.254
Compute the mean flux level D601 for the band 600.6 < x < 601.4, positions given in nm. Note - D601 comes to 8.72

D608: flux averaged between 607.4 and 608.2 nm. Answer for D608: 9.03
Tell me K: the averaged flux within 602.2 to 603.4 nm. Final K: 8.53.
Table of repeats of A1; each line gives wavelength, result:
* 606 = 8.351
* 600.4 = 8.32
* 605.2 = 8.725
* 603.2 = 8.028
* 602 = 9.508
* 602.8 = 8.668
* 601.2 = 8.495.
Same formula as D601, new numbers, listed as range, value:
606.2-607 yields 8.71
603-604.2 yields 8.46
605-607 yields 8.55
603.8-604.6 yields 8.89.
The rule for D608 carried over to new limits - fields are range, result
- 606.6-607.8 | 8.7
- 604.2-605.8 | 8.63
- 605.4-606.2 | 8.3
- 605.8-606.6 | 8.52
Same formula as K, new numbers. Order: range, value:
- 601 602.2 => 8.86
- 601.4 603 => 8.91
